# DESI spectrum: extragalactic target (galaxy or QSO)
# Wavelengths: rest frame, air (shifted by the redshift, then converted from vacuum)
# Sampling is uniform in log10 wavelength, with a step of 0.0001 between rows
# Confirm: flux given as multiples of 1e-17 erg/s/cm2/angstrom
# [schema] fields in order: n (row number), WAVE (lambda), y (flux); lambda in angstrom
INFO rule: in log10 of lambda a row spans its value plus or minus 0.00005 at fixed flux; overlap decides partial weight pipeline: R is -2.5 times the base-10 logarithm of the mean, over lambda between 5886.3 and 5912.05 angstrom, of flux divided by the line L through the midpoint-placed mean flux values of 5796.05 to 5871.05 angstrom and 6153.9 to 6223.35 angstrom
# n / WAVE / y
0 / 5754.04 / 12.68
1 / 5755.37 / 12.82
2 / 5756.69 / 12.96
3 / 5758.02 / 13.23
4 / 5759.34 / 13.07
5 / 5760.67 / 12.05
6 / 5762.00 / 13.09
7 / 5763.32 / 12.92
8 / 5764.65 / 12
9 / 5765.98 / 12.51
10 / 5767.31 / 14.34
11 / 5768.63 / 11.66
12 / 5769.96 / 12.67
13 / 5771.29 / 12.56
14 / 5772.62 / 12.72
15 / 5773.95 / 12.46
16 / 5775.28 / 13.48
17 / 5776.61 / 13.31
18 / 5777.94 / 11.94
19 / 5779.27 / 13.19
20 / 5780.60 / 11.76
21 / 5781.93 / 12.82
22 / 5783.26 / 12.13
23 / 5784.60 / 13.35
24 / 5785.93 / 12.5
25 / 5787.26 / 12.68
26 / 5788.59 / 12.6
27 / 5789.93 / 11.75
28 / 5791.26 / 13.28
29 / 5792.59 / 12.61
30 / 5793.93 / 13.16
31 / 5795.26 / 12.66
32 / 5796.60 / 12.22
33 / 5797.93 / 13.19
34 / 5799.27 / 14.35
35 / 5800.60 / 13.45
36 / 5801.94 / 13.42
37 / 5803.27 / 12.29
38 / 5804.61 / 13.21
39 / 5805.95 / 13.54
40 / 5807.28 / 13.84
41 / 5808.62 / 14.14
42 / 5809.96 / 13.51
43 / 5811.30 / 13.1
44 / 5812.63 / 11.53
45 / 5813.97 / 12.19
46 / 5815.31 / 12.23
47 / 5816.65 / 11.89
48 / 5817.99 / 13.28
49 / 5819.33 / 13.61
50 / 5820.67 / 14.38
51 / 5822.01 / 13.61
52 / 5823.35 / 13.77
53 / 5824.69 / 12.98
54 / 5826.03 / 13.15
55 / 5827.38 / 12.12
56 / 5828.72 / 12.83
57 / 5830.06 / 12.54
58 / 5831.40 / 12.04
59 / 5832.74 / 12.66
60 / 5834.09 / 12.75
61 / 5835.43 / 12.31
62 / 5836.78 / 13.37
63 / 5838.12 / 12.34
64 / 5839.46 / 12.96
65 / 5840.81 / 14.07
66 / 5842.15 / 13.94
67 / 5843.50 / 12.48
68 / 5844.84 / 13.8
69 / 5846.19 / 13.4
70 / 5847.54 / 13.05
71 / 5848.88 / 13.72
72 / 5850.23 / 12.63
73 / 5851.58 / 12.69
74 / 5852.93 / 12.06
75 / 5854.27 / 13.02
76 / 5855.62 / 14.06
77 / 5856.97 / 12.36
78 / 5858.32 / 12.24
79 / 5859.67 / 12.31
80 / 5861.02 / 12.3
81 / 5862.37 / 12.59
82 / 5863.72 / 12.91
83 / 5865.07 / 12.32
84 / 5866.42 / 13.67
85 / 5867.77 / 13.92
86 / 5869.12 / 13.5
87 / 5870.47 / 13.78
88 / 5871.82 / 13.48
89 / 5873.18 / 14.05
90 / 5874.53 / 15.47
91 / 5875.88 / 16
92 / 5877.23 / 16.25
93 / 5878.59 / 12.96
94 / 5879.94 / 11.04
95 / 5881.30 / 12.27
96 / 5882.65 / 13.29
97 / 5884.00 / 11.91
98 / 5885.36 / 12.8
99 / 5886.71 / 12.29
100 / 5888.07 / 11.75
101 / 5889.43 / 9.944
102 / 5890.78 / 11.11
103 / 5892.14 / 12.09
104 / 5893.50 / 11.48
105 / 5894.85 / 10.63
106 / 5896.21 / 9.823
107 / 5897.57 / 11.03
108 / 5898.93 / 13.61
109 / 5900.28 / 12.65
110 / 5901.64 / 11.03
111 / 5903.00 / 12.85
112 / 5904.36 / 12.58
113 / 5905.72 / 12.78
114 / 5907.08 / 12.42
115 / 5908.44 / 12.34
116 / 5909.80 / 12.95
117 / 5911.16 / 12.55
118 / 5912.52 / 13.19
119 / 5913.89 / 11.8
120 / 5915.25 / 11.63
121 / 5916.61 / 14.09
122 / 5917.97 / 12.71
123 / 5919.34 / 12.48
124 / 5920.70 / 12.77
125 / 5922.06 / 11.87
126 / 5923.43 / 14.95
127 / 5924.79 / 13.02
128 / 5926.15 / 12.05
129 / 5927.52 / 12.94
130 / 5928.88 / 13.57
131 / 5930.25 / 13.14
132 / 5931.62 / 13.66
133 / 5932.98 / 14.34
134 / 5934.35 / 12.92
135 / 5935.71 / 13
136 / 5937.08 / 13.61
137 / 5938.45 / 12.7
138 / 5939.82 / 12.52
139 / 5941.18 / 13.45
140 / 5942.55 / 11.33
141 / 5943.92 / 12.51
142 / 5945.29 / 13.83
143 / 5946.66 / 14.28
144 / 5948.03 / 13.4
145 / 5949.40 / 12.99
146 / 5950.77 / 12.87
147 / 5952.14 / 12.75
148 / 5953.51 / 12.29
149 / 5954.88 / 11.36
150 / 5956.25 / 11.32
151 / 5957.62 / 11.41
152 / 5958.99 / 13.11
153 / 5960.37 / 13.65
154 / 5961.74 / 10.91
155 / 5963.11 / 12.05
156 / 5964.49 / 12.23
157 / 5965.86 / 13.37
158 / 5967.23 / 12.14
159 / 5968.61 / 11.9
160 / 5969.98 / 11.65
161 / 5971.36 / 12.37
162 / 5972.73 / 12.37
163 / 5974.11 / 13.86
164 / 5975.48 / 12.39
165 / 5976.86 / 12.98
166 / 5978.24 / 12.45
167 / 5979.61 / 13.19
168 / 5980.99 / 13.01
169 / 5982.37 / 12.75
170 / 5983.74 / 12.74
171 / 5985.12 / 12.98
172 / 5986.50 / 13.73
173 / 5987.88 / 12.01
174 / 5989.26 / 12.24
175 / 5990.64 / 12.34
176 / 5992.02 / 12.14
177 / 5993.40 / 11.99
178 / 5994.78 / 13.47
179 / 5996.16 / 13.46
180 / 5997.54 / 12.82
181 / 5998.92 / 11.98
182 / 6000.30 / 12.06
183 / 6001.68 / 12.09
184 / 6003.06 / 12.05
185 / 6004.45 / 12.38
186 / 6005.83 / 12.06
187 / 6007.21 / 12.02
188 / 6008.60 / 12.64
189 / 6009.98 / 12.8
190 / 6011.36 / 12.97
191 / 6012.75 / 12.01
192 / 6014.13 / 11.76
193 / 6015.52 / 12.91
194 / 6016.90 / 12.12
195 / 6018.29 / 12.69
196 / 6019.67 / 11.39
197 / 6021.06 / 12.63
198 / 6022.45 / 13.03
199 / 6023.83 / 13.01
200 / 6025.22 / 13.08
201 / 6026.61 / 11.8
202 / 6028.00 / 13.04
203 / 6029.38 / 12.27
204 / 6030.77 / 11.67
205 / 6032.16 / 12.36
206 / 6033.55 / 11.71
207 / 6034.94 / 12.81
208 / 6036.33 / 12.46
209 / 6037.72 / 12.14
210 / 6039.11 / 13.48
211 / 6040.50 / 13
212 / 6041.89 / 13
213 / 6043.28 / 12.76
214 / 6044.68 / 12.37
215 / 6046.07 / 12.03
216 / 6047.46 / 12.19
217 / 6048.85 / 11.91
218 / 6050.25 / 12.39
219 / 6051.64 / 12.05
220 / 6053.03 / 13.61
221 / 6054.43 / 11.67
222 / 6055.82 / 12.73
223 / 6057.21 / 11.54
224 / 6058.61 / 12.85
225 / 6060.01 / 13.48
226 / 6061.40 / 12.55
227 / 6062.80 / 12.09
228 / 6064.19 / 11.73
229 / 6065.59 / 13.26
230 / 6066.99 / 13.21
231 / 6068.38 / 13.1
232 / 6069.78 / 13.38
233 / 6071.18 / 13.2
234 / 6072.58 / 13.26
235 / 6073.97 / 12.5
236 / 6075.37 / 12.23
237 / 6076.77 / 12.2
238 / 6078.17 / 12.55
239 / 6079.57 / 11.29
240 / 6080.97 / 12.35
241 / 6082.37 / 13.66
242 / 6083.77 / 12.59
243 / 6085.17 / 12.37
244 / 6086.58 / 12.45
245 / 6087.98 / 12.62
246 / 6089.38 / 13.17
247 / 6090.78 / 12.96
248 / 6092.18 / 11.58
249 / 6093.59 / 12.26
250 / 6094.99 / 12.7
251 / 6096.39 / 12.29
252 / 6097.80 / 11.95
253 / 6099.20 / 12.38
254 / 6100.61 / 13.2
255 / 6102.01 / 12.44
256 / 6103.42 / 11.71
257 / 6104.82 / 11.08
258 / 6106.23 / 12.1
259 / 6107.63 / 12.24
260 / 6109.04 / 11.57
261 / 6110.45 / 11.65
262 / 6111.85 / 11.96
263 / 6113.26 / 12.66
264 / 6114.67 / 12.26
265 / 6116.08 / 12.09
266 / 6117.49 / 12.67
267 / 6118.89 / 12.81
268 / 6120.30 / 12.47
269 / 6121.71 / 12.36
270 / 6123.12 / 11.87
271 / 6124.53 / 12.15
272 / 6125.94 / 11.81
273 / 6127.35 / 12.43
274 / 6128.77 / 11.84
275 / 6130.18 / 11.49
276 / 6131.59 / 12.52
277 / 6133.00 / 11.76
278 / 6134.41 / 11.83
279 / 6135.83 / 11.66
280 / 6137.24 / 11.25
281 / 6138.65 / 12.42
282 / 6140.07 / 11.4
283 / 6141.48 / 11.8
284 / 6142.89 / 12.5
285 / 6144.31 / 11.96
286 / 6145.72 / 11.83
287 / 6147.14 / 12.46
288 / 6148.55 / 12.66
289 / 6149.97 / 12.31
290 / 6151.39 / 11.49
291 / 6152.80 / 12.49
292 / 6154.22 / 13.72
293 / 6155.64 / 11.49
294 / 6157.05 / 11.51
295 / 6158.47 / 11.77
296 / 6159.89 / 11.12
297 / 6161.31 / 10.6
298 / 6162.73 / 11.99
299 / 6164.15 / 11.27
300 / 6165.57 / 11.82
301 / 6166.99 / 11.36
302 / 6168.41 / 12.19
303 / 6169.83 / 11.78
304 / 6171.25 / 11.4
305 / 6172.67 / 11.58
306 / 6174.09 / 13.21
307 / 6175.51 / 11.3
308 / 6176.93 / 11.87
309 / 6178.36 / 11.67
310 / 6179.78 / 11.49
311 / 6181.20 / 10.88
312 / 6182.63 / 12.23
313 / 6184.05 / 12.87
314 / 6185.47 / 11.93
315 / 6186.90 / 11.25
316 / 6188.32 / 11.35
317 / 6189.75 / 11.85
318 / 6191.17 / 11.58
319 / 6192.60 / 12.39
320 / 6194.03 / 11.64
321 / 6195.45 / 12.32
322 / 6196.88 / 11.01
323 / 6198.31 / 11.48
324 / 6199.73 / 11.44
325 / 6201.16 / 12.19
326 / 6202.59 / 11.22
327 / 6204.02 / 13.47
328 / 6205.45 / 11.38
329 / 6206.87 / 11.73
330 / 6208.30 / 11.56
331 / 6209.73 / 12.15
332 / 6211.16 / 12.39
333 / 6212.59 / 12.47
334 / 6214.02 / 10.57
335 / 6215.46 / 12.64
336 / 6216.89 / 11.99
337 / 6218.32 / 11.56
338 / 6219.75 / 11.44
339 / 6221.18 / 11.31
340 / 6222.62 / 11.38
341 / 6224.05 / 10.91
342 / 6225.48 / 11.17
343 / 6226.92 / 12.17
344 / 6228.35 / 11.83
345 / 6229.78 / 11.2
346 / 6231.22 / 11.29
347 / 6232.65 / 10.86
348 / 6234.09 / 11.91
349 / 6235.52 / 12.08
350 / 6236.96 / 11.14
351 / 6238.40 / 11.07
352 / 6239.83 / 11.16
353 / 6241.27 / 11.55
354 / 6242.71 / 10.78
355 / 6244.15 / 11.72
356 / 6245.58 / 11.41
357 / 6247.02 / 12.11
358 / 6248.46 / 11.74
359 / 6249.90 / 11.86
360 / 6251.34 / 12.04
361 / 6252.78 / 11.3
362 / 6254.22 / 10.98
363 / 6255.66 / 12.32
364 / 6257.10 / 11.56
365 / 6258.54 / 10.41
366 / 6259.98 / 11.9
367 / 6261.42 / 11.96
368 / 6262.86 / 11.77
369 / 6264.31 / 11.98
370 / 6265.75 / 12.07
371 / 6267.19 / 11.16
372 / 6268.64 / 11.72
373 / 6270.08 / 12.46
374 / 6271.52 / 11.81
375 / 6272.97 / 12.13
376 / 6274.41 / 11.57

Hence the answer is 0.08 mag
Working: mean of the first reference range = 13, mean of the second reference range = 11.8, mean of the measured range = 11.9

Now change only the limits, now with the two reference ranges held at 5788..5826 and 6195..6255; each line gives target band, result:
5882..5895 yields 0.09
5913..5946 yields -0.03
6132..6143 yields 0.01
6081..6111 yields -0.02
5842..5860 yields 0.00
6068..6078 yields -0.06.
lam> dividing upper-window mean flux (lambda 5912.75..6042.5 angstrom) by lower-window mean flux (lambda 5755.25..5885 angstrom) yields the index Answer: 1.0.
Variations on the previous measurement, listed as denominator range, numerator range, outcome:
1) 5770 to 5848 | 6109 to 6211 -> 0.92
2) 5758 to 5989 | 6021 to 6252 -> 0.94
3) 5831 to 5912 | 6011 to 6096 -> 0.98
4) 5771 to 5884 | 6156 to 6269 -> 0.89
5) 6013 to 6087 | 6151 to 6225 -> 0.94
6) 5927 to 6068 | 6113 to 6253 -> 0.94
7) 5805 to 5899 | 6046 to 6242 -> 0.94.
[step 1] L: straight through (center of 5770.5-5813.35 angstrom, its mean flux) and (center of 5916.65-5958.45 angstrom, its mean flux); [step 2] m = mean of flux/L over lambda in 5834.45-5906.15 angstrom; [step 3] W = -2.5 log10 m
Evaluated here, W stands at 0.01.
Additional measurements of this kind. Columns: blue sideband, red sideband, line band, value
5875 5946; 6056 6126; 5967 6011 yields 0.00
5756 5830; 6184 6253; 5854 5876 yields -0.06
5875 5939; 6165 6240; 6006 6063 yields -0.02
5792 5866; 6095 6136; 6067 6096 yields -0.04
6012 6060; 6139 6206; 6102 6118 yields 0.01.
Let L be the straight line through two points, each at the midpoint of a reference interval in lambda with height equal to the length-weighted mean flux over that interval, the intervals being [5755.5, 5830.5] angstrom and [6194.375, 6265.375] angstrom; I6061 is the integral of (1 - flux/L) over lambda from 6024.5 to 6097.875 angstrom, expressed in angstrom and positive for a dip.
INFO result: -2.5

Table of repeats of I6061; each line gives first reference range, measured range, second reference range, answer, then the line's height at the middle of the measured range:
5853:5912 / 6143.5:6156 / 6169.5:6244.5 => -0.47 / 11.8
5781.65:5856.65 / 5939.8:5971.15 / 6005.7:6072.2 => 0.52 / 12.7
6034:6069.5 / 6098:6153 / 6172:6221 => 0.48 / 12.2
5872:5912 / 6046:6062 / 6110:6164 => -0.33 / 12.2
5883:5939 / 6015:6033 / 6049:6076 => 0.23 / 12.6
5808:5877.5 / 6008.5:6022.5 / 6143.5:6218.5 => 0.09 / 12.5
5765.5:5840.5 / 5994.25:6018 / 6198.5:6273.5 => -0.26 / 12.3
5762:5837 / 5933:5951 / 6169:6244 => -0.92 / 12.4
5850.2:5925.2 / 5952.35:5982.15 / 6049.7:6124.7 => 0.45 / 12.6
